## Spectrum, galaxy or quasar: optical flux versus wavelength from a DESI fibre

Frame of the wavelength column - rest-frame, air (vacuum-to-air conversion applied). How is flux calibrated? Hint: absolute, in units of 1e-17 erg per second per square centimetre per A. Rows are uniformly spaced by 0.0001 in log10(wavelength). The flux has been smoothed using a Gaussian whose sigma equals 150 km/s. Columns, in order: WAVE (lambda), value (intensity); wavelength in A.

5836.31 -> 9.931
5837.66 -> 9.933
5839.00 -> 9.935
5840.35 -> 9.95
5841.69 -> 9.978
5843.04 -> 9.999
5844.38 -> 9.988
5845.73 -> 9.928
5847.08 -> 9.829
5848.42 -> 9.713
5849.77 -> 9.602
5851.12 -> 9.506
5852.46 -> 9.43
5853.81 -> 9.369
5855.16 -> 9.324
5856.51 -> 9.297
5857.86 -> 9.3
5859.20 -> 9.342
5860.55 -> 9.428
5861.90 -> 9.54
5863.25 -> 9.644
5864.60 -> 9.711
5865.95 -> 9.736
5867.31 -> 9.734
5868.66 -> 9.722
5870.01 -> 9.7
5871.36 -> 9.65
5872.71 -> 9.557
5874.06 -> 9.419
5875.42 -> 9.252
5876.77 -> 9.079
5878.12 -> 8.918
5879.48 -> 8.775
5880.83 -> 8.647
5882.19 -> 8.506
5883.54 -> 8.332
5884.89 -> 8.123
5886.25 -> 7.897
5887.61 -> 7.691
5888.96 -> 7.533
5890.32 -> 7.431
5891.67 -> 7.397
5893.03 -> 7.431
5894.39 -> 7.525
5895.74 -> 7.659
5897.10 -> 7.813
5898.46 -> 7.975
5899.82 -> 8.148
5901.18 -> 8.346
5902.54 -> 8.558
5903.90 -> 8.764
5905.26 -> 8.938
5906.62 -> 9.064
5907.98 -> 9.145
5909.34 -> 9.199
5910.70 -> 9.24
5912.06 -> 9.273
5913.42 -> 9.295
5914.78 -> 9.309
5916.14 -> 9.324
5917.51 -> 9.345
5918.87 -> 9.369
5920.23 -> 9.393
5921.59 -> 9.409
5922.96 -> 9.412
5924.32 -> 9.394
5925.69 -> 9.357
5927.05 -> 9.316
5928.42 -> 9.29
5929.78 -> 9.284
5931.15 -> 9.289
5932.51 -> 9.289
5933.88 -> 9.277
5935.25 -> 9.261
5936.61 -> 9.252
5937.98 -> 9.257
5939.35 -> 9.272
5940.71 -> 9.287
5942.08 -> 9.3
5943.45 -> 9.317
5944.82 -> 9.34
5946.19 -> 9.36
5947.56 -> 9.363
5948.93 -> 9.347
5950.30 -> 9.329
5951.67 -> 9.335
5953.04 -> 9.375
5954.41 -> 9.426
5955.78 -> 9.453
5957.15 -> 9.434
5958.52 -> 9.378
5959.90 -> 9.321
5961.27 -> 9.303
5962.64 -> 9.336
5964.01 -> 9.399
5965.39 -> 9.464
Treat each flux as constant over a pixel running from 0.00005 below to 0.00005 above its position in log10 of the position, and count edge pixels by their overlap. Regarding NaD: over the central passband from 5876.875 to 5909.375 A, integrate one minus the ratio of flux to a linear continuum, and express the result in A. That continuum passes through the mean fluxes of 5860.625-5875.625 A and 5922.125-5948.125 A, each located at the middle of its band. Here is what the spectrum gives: 4.3 A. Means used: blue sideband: 9.61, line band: 8.24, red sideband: 9.31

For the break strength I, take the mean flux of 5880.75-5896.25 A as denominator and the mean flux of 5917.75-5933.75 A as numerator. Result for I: 1.2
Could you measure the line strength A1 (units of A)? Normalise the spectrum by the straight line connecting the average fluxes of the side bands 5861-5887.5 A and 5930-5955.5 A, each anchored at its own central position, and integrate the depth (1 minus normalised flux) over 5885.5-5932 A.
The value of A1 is 2.6 A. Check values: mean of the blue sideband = 9.12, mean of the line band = 8.7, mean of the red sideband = 9.32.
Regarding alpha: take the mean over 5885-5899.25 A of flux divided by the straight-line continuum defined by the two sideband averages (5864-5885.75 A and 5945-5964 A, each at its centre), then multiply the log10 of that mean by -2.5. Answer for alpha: 0.20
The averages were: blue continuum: 9.16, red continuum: 9.37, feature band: 7.66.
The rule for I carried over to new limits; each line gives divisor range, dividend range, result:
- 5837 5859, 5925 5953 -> 0.96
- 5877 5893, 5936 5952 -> 1.15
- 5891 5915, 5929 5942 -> 1.09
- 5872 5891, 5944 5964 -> 1.10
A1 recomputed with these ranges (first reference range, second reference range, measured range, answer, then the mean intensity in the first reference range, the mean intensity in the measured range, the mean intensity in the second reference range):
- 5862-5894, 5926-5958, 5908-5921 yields -0.3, 8.78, 9.3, 9.33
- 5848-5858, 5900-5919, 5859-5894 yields 1.7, 9.44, 8.83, 9.05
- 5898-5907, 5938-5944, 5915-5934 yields -0.8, 8.53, 9.34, 9.29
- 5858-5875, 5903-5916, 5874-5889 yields 1.5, 9.58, 8.52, 9.14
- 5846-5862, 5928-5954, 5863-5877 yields -0.2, 9.49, 9.57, 9.31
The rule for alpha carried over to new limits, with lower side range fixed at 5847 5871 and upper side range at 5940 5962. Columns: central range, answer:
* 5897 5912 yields 0.09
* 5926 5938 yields 0.01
